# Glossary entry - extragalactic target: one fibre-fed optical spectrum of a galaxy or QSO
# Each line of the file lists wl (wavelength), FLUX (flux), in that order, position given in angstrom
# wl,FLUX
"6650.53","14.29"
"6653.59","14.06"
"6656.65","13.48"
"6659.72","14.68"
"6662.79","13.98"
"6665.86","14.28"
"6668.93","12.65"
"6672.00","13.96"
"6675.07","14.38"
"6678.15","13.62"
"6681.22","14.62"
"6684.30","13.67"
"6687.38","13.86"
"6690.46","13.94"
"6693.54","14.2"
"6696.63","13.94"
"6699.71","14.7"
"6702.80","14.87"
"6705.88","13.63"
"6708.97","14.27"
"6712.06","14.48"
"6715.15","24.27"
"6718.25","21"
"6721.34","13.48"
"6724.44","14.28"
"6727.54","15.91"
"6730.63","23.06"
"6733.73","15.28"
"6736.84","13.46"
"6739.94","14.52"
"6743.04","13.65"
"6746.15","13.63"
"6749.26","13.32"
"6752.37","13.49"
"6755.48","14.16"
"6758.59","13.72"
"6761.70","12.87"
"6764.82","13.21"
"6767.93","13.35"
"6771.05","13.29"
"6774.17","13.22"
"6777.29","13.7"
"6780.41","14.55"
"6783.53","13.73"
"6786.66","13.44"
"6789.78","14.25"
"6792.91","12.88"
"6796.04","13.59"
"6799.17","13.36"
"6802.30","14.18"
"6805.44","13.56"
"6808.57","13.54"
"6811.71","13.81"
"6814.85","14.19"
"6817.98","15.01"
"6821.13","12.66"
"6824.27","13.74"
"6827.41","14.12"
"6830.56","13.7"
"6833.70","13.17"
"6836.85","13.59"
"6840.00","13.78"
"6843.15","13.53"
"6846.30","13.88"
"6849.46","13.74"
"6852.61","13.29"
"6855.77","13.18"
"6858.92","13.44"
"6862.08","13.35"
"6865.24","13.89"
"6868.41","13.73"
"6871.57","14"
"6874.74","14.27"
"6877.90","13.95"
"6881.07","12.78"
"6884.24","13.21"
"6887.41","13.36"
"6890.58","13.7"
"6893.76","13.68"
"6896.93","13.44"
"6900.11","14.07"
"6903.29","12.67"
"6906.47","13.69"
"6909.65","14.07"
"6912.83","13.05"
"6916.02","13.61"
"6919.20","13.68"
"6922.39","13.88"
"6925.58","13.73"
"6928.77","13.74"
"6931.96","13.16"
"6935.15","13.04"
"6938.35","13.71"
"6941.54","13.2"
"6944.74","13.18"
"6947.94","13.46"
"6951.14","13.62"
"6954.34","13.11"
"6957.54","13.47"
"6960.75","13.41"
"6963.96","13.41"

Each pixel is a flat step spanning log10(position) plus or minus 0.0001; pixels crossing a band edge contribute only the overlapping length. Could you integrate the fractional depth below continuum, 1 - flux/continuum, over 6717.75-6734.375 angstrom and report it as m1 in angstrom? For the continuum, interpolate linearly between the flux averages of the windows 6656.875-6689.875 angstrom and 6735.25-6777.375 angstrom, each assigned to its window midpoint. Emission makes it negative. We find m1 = -4.1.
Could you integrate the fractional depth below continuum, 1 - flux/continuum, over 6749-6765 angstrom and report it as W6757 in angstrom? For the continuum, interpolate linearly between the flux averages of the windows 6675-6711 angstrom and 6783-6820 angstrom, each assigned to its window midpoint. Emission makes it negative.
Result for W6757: 0.50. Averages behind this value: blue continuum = 14.1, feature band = 13.5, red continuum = 13.8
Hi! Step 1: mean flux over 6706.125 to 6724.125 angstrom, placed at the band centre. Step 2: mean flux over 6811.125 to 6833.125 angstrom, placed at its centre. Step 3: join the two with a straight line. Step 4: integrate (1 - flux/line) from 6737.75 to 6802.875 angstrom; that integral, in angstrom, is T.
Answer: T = 7.4 angstrom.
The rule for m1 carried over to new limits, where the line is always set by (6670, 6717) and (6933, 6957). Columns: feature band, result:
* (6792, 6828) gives 1.1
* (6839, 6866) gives 0.7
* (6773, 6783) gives 0.3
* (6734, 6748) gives 0.6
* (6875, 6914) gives 0.4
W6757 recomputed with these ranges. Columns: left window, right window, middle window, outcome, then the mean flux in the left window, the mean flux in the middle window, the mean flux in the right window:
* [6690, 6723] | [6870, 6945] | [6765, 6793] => 2.51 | 15.8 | 13.6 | 13.5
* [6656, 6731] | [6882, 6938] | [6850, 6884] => 0.60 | 15.1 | 13.6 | 13.5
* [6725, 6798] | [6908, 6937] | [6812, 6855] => 0.57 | 14.2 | 13.7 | 13.6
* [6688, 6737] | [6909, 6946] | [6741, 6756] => 1.83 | 16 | 13.6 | 13.5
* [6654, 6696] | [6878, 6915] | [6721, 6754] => -2.76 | 13.9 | 15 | 13.5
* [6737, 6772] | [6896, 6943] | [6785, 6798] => 0.02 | 13.6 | 13.5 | 13.5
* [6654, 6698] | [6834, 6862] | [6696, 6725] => -4.49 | 13.9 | 16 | 13.5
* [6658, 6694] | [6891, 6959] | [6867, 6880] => -0.34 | 14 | 13.9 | 13.5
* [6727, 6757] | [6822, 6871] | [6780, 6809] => 1.27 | 15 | 13.7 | 13.6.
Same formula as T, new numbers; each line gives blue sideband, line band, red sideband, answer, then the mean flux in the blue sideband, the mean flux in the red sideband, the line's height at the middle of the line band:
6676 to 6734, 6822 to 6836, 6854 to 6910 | 0.6 angstrom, 15.6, 13.6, 14.2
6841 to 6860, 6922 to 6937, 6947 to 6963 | -0.1 angstrom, 13.5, 13.4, 13.4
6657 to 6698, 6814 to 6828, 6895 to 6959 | -0.2 angstrom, 14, 13.5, 13.7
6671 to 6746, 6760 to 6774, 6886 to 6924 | 1.5 angstrom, 15.3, 13.6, 14.8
